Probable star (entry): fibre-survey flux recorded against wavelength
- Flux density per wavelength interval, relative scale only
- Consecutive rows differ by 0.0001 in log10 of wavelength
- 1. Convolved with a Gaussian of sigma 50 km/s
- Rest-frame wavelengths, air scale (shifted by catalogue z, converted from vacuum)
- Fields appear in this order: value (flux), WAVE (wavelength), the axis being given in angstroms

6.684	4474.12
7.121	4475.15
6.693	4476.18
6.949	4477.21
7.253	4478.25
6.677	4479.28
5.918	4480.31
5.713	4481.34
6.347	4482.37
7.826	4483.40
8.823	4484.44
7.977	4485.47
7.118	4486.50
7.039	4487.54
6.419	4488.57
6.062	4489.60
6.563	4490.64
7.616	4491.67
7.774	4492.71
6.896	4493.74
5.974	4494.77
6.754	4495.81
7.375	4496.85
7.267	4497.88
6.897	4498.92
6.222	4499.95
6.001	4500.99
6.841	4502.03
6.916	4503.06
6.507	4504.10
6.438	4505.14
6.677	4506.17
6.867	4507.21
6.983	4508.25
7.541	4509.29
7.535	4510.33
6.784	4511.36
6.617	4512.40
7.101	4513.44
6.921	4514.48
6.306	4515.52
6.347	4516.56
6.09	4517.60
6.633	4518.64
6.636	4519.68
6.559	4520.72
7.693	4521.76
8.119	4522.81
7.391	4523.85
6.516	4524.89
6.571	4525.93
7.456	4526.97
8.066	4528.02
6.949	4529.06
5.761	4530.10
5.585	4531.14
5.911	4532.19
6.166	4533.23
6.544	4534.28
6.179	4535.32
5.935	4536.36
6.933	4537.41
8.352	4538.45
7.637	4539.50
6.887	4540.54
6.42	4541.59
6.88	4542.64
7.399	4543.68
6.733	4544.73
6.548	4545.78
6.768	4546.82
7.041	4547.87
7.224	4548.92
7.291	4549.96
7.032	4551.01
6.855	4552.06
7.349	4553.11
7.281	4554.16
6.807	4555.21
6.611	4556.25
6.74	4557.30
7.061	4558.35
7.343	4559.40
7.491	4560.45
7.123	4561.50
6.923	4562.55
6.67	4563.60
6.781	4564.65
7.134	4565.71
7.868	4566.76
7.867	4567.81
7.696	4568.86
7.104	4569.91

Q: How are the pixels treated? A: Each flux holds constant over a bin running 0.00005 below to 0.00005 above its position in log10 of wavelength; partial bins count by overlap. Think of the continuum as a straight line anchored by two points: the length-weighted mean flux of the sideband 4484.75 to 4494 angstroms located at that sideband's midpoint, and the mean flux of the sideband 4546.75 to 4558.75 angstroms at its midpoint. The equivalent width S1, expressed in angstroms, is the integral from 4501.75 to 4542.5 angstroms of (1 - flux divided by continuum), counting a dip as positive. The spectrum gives 1.4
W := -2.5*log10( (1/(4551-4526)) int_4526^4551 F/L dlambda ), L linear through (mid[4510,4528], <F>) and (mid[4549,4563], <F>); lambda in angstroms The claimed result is 0.031 mag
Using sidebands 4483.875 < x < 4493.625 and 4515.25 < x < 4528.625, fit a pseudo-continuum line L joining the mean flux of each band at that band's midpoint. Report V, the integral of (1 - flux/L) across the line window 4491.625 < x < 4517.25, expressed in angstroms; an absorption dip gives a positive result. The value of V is 1.03 angstroms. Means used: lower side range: 7.25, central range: 6.83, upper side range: 6.96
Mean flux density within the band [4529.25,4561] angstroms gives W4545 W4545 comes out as 6.83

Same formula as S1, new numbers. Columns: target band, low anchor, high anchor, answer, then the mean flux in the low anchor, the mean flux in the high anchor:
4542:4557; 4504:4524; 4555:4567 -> 0.0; 6.89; 7.03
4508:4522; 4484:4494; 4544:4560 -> 0.6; 7.23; 6.99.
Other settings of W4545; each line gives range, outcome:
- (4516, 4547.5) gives 6.79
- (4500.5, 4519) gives 6.73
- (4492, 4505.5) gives 6.77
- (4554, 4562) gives 7.05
